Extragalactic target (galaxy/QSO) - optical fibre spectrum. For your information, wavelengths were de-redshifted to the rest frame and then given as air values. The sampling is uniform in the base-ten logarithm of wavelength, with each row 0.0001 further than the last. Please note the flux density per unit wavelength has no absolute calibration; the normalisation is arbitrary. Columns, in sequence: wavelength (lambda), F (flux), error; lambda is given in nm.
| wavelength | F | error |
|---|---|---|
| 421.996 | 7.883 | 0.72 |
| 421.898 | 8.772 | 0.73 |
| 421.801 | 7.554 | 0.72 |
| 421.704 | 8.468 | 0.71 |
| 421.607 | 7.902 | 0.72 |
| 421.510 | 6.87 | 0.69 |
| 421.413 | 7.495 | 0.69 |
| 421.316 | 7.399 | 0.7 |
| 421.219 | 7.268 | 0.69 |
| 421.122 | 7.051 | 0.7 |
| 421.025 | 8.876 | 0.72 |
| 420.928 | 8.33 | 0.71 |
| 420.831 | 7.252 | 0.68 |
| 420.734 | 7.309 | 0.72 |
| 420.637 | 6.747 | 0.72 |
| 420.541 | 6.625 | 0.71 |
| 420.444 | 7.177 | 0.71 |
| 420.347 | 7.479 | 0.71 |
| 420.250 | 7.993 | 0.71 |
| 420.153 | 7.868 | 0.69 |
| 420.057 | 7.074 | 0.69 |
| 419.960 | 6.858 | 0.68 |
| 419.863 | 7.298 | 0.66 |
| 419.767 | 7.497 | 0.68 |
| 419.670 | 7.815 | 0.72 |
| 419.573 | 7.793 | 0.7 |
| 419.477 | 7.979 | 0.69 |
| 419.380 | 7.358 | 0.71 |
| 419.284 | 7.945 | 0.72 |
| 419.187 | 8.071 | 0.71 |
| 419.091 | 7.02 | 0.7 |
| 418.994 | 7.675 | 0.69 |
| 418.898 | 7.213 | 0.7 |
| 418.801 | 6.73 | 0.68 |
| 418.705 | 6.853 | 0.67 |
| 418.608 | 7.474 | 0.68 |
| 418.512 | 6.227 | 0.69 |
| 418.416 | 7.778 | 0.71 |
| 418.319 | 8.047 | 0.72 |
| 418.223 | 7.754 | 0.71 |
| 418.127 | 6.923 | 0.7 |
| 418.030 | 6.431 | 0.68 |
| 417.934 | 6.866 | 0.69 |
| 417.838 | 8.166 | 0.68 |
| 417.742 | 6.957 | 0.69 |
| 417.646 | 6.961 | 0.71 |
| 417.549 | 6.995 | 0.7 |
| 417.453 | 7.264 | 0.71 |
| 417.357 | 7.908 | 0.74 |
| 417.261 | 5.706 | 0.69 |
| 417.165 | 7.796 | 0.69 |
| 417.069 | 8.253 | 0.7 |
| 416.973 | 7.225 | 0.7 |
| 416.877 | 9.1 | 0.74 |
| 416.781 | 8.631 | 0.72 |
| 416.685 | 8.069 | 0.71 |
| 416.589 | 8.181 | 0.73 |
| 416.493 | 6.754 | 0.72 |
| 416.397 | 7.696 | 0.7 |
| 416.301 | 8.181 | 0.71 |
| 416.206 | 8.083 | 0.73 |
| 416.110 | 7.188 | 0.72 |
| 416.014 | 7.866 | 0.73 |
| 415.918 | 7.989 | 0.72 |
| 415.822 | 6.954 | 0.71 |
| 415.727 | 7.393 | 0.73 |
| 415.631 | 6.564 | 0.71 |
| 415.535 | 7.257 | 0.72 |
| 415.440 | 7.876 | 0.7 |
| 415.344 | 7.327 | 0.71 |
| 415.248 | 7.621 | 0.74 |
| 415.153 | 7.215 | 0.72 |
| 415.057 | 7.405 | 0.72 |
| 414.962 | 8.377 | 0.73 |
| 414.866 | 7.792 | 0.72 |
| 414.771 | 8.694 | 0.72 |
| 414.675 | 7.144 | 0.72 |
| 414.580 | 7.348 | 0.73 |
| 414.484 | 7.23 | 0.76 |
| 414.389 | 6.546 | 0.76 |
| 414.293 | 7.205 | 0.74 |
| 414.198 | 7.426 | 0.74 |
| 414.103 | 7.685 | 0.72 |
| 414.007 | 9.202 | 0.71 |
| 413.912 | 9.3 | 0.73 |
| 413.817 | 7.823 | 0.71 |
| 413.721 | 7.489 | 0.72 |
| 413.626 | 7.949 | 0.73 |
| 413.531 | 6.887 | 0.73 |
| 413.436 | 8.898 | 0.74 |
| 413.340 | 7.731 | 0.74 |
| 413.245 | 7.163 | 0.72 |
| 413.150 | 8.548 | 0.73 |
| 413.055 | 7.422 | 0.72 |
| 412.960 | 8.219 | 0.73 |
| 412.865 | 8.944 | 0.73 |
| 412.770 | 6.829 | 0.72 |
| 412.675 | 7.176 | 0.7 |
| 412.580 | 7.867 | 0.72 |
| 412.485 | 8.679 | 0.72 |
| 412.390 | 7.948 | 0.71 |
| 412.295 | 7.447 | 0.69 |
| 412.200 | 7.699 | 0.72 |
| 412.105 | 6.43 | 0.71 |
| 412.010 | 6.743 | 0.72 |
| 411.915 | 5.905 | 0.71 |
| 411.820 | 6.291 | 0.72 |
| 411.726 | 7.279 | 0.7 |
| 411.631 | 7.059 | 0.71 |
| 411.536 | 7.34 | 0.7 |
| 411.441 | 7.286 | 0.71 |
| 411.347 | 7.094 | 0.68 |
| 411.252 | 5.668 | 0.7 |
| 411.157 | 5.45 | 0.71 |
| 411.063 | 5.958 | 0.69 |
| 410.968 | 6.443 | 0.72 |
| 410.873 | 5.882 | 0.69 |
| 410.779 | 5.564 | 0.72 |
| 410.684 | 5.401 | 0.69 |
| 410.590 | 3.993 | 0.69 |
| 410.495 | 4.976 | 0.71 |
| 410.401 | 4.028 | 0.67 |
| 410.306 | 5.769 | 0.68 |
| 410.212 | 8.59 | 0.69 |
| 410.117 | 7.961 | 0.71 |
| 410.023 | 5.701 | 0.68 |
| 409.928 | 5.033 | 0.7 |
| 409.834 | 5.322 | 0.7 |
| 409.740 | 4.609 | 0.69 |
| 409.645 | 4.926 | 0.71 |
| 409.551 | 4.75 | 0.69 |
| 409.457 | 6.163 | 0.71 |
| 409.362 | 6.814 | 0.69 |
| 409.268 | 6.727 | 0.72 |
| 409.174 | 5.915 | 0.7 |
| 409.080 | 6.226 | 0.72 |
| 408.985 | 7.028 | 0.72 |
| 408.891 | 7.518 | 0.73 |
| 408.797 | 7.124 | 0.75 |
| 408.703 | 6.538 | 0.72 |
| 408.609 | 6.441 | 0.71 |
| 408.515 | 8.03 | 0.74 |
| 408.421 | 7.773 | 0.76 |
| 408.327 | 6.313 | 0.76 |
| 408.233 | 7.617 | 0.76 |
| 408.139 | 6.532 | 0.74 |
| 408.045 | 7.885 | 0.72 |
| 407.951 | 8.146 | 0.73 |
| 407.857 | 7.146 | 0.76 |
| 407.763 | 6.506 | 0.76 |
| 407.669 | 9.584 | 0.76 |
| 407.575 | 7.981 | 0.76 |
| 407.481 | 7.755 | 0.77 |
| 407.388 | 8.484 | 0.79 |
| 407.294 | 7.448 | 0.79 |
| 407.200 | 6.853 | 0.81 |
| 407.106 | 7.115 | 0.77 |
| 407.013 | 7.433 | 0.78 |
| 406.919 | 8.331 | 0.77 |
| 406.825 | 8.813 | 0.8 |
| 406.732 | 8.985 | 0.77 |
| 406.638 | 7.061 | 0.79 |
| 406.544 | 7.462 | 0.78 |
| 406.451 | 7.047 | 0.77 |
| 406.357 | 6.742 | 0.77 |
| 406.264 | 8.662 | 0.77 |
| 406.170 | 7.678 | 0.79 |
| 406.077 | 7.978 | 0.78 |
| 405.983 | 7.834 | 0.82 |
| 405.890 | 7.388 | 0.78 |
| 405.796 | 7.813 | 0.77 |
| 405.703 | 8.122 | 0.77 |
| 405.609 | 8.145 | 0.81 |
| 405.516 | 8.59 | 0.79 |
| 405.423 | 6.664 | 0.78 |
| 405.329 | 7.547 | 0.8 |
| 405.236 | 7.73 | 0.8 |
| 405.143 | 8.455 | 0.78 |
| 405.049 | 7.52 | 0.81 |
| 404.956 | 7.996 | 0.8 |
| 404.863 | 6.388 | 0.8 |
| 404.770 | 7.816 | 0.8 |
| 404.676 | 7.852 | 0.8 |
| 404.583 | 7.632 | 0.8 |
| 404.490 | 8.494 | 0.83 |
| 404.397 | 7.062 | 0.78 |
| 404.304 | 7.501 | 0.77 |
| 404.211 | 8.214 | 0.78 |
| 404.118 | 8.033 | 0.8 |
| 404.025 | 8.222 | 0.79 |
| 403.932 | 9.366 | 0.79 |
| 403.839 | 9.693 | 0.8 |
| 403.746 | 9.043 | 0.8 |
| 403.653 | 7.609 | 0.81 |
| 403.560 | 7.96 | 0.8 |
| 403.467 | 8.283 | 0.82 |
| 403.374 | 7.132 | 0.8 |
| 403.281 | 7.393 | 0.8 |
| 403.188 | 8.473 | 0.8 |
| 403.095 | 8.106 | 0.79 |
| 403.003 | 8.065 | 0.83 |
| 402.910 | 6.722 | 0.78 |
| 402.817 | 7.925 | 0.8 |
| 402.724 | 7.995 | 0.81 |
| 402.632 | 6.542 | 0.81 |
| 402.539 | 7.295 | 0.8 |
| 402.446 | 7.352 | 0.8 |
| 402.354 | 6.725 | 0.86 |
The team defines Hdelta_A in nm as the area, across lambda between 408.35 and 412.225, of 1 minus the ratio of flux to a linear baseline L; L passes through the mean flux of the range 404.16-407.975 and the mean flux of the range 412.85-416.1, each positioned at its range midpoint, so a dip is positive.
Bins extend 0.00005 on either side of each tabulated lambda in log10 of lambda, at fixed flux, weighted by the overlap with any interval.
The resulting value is 0.73 nm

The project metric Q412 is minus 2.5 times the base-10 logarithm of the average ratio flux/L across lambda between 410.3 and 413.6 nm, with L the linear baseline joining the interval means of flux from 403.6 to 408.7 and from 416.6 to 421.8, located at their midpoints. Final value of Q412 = 0.12 mag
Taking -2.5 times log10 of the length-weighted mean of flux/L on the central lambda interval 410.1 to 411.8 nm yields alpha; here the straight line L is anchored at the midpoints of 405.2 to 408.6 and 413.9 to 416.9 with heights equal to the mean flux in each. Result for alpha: 0.24 mag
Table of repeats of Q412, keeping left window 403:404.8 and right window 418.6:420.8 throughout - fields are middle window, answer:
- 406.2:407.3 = 0.042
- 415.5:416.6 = 0.009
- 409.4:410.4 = 0.325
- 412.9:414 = -0.048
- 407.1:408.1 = 0.028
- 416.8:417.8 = 0.005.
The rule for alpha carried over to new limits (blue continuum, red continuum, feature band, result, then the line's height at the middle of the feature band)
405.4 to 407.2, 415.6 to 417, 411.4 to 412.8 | 0.08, 7.76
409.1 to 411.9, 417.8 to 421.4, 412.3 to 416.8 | -0.17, 6.63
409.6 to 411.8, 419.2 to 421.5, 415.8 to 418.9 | -0.07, 7.02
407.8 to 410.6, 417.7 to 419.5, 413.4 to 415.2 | -0.13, 6.91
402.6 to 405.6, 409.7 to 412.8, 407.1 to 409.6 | -0.02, 7.01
